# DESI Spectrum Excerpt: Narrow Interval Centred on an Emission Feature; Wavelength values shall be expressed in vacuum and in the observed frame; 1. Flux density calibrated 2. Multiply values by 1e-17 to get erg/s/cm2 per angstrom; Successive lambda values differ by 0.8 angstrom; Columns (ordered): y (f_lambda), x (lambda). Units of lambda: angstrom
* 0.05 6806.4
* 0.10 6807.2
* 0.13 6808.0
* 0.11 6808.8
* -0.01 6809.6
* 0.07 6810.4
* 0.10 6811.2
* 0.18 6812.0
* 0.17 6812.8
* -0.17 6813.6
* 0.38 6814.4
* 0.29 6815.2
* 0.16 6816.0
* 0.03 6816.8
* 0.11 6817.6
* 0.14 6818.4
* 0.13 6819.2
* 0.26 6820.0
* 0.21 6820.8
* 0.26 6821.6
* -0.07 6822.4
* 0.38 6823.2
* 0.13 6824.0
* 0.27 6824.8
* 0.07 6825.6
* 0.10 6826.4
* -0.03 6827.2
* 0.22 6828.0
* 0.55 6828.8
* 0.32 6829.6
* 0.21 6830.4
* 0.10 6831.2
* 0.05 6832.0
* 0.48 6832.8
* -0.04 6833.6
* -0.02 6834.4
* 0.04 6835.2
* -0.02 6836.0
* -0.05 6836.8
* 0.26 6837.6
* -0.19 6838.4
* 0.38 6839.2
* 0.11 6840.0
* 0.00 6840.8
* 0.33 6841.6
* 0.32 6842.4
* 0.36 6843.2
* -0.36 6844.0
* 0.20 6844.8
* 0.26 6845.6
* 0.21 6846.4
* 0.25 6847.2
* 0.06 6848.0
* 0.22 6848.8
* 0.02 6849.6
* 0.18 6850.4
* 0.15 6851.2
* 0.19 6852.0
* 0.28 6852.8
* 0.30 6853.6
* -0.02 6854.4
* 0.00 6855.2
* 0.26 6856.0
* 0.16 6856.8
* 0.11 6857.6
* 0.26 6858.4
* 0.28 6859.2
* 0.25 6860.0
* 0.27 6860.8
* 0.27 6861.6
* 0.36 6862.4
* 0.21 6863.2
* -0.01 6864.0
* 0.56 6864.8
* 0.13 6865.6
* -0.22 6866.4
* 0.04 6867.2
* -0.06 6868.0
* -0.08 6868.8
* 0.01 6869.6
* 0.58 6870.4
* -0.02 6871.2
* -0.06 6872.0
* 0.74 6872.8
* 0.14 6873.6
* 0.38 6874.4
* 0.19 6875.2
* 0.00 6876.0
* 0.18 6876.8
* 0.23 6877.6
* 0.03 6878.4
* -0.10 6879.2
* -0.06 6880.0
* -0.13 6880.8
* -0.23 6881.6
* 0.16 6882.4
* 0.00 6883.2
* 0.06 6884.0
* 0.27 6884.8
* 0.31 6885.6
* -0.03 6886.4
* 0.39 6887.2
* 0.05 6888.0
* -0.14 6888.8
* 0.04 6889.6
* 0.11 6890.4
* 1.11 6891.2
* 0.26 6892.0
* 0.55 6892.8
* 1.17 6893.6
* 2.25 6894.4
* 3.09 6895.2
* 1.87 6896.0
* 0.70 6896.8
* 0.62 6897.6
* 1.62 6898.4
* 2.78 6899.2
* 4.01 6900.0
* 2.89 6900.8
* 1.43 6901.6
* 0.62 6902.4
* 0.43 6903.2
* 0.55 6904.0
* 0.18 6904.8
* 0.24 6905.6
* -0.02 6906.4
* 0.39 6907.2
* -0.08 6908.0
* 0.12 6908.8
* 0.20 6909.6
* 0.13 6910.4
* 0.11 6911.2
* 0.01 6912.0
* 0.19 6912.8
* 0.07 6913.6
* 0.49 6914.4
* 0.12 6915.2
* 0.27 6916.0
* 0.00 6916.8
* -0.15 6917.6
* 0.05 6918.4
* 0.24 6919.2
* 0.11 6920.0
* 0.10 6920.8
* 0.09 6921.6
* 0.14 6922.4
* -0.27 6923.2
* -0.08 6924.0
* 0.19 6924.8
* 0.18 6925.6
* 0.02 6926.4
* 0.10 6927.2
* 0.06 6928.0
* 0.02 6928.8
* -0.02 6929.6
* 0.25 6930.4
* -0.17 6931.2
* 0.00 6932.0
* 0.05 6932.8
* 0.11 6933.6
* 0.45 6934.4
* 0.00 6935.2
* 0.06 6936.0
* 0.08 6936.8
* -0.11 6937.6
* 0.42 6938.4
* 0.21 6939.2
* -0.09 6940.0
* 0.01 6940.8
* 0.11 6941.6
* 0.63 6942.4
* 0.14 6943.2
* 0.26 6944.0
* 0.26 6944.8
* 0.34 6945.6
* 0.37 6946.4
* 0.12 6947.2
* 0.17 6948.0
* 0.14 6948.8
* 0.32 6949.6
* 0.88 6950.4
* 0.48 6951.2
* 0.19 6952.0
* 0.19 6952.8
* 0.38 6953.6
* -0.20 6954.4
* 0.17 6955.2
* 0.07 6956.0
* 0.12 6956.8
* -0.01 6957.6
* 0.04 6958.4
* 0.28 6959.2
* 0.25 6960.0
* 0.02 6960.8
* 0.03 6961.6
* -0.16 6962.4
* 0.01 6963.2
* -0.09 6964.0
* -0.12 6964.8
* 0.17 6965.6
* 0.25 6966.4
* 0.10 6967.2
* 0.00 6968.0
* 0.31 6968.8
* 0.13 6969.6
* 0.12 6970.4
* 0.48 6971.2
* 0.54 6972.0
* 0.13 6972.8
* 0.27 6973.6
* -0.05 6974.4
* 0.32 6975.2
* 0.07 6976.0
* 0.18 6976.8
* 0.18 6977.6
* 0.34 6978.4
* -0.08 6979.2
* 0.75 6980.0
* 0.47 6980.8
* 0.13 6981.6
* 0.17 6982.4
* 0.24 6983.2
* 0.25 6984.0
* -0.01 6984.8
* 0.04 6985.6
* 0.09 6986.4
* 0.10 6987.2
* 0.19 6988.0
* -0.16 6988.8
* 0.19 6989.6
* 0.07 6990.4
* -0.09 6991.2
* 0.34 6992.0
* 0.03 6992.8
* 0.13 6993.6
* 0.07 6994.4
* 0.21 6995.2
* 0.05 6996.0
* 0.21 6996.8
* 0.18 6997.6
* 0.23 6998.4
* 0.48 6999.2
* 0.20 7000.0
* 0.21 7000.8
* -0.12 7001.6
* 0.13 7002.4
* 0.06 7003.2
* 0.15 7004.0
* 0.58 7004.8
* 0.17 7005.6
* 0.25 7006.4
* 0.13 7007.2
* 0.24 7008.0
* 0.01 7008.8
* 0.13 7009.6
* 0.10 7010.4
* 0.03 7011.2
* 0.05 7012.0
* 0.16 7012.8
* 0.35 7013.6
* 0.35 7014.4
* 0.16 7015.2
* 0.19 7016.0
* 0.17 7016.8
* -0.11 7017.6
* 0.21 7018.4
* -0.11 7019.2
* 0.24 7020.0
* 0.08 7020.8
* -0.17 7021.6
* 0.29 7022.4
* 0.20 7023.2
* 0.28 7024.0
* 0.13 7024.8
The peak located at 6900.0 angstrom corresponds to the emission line [O II]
